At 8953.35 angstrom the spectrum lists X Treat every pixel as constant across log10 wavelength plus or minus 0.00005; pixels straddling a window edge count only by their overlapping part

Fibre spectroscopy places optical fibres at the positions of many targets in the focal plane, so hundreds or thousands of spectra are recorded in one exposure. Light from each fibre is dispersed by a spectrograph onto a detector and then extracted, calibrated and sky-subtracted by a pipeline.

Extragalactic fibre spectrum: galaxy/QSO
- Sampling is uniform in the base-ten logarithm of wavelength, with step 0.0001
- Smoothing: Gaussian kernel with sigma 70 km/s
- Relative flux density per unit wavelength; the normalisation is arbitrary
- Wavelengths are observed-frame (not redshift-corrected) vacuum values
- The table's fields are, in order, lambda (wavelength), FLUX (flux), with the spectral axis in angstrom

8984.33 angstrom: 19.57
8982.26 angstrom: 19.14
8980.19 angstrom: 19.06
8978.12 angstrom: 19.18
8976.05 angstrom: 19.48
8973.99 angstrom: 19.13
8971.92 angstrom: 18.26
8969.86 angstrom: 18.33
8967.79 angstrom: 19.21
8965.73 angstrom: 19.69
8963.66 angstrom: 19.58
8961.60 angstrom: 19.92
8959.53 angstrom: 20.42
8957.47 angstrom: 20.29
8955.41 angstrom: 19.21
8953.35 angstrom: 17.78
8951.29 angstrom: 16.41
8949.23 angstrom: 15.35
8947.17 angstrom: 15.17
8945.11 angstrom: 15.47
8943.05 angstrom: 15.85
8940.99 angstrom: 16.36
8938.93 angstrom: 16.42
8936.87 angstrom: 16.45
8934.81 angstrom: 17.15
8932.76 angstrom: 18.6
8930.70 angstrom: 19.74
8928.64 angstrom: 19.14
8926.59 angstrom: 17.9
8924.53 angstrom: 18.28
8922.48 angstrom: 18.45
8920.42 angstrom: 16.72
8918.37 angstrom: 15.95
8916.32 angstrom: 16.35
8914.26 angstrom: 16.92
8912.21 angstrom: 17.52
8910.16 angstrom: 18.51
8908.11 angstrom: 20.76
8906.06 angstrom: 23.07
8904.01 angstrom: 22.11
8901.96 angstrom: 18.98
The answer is 17.78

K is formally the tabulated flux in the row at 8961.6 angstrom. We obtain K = 19.92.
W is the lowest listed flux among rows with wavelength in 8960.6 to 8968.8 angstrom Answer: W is 19.21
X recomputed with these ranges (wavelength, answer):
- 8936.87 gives 16.45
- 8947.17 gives 15.17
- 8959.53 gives 20.42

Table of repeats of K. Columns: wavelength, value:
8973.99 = 19.13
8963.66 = 19.58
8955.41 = 19.21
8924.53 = 18.28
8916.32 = 16.35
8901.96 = 18.98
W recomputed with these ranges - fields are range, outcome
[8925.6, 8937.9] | 16.45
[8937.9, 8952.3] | 15.17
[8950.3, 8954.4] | 16.41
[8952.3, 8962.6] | 17.78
